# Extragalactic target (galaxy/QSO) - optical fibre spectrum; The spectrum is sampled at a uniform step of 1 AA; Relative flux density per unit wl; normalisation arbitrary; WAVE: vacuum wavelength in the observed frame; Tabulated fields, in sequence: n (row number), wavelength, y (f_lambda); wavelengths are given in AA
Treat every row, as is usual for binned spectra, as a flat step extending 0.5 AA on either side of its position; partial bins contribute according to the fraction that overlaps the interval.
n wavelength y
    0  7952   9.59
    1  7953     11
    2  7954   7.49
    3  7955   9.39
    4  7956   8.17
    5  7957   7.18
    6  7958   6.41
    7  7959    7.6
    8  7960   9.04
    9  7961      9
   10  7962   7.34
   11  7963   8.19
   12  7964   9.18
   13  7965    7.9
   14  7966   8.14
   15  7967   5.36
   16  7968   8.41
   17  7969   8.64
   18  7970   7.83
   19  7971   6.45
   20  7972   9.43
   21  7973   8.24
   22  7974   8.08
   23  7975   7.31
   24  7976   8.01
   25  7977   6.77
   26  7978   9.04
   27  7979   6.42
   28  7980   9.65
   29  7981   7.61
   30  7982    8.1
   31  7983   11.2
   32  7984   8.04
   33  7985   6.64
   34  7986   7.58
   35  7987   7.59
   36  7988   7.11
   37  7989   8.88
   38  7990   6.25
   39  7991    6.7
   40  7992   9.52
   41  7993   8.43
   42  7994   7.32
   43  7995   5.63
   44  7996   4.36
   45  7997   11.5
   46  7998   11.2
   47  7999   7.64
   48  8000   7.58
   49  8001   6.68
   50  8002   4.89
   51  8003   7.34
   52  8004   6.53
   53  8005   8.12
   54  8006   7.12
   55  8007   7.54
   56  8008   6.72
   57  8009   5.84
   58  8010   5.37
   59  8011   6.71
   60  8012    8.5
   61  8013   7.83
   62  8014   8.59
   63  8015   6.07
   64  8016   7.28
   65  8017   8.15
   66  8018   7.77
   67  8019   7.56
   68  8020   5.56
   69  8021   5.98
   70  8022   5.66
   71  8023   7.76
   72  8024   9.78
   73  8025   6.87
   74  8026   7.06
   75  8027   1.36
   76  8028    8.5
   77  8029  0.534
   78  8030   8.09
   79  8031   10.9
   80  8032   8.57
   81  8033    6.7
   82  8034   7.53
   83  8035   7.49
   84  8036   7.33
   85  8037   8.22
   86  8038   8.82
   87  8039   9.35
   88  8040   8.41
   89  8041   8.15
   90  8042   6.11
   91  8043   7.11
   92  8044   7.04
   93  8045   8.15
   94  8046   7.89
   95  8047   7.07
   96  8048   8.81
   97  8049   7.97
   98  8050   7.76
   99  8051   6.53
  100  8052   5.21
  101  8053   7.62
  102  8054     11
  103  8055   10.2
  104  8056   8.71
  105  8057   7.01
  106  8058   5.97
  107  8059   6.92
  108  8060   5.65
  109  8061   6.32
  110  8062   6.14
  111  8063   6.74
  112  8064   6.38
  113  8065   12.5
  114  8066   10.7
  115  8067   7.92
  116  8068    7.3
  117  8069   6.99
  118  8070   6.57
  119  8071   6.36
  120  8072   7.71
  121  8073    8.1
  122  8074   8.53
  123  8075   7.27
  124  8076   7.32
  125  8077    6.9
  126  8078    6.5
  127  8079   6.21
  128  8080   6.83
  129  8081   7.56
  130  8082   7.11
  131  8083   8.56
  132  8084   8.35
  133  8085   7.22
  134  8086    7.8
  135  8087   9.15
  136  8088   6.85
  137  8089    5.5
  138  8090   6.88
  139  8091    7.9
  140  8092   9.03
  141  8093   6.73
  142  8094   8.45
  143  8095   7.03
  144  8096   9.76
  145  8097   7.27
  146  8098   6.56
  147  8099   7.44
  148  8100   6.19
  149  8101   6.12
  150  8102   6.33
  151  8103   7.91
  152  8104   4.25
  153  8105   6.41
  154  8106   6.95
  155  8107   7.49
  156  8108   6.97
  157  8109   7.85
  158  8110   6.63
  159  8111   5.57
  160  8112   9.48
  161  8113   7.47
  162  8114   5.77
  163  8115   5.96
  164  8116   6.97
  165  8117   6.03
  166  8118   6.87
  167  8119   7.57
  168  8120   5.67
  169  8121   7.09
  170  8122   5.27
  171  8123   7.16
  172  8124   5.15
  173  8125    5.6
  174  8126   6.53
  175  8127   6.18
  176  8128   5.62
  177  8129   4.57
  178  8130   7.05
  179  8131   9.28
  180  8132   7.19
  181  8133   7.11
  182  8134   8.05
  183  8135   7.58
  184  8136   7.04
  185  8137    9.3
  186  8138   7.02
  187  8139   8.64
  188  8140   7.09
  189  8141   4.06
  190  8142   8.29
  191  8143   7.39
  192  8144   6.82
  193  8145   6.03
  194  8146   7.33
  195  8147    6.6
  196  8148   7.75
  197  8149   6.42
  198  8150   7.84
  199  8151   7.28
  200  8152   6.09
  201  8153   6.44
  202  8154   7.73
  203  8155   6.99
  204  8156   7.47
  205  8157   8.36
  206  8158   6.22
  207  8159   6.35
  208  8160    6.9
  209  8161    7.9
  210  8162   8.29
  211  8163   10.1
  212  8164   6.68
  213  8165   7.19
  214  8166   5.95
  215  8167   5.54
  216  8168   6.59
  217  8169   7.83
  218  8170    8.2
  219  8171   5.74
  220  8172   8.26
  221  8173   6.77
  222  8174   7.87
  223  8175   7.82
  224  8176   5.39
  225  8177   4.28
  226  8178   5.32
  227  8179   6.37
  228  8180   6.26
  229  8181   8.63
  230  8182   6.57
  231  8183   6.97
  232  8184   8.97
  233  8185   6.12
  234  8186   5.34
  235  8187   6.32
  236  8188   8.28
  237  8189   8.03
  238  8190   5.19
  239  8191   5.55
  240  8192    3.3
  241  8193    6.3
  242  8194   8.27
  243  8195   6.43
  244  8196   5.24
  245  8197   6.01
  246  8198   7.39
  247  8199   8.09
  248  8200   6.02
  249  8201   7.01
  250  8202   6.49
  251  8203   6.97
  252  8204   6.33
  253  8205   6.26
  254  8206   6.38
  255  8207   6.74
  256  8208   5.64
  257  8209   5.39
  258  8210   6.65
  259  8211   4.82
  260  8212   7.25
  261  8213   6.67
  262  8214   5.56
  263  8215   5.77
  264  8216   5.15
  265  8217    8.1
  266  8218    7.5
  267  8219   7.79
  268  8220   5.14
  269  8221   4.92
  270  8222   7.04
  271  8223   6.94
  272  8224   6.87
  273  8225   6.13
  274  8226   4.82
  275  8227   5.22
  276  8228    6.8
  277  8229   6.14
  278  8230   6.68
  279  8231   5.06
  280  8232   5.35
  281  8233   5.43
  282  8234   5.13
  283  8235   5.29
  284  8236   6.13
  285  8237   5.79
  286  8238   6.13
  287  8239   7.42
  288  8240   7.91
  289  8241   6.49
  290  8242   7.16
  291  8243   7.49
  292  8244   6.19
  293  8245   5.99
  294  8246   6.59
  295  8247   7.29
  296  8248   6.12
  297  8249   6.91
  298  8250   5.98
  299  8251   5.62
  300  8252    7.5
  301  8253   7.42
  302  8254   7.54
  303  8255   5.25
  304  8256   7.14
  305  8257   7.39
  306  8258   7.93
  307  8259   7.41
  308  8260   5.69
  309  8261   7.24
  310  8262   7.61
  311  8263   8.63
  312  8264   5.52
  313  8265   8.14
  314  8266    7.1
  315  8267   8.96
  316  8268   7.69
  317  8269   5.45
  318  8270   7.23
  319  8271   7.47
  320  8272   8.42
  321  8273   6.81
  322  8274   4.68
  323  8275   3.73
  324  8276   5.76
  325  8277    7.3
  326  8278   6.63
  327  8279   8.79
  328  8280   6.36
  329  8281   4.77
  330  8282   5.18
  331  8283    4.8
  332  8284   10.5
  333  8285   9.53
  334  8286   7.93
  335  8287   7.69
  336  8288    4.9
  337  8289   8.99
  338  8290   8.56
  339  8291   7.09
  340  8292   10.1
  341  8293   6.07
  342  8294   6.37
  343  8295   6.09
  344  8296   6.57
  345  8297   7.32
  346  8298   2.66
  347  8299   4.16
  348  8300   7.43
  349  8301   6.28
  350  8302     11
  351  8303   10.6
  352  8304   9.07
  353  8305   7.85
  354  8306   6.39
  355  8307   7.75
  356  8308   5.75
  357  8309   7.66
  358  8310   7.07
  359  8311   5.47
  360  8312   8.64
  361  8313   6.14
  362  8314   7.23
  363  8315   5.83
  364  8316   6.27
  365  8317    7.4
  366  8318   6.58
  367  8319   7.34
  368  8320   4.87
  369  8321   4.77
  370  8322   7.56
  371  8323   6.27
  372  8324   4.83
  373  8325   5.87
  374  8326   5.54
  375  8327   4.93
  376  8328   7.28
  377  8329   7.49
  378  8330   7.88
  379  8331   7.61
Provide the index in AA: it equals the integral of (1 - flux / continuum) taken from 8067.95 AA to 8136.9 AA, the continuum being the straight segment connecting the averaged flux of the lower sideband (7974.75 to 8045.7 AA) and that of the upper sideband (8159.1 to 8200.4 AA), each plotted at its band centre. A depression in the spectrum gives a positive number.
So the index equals 0.5 AA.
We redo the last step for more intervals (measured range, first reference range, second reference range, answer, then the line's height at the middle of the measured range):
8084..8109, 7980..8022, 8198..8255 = -0.78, 6.99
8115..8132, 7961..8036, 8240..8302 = 1.84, 7.2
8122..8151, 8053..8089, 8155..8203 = 0.79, 7.13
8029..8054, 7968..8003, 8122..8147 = -0.76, 7.48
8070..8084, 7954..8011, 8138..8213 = -0.12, 7.25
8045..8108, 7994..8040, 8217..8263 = -3.47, 7.04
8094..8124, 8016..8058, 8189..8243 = 0.63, 6.97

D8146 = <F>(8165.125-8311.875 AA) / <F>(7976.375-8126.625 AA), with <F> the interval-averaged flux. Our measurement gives 0.9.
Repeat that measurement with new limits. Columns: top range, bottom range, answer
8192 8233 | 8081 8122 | 0.88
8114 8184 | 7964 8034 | 0.93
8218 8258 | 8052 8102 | 0.85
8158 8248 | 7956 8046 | 0.87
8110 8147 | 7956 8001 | 0.86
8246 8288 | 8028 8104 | 0.92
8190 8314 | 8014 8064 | 0.92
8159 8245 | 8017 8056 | 0.87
